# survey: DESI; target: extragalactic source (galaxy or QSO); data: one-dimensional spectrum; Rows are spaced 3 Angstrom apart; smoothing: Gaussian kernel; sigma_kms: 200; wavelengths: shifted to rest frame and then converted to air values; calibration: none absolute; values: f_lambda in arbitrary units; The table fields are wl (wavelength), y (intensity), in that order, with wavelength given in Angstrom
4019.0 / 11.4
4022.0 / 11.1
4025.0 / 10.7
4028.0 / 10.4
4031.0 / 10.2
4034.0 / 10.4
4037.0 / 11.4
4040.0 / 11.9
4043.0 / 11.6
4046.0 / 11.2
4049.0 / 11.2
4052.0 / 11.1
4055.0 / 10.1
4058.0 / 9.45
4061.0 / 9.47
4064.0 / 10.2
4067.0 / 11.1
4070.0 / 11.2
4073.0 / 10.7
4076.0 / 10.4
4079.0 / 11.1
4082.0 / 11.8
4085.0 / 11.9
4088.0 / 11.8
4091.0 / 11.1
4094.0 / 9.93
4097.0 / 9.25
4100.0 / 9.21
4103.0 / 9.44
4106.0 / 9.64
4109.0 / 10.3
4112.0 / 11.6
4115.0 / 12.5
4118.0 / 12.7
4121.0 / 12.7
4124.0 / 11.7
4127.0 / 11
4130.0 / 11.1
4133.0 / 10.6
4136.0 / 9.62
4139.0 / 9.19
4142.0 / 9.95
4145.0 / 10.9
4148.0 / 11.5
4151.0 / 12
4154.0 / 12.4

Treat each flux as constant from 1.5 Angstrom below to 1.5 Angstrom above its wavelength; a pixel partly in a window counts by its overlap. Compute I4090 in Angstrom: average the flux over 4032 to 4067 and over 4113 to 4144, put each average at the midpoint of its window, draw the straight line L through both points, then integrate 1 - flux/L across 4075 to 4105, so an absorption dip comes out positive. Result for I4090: 0.9 Angstrom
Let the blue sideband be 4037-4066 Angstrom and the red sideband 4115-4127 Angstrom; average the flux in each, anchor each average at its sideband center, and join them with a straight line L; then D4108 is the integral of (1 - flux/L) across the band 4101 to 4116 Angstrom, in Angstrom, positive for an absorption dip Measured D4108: 1.72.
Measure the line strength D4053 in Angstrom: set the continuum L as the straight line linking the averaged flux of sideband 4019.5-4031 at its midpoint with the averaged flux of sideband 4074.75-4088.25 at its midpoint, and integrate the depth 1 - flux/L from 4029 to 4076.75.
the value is 1.4 Angstrom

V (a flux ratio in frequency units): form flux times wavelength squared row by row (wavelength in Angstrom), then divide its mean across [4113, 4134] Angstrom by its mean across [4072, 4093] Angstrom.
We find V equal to 1.07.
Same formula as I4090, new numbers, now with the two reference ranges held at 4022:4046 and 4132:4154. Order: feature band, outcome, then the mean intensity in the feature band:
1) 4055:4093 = 0.2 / 10.8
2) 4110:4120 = -1.3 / 12.2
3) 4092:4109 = 1.8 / 9.61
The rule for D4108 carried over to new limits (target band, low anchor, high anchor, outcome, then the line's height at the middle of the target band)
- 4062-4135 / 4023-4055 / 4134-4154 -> -0.9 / 10.8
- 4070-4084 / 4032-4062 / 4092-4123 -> -0.4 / 10.8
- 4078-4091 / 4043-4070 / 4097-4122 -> -1.1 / 10.7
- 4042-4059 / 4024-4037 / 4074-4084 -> 0.0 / 10.8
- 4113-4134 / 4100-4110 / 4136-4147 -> -4.1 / 9.86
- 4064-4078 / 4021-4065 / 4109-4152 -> 0.1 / 10.8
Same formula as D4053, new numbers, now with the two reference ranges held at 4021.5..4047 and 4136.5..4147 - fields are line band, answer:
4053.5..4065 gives 1.04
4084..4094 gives -0.79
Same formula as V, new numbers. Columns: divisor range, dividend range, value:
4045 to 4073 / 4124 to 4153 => 1.06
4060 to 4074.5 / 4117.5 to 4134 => 1.13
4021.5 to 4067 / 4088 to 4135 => 1.05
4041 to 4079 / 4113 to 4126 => 1.19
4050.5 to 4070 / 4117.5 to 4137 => 1.13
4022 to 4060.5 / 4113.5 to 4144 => 1.07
